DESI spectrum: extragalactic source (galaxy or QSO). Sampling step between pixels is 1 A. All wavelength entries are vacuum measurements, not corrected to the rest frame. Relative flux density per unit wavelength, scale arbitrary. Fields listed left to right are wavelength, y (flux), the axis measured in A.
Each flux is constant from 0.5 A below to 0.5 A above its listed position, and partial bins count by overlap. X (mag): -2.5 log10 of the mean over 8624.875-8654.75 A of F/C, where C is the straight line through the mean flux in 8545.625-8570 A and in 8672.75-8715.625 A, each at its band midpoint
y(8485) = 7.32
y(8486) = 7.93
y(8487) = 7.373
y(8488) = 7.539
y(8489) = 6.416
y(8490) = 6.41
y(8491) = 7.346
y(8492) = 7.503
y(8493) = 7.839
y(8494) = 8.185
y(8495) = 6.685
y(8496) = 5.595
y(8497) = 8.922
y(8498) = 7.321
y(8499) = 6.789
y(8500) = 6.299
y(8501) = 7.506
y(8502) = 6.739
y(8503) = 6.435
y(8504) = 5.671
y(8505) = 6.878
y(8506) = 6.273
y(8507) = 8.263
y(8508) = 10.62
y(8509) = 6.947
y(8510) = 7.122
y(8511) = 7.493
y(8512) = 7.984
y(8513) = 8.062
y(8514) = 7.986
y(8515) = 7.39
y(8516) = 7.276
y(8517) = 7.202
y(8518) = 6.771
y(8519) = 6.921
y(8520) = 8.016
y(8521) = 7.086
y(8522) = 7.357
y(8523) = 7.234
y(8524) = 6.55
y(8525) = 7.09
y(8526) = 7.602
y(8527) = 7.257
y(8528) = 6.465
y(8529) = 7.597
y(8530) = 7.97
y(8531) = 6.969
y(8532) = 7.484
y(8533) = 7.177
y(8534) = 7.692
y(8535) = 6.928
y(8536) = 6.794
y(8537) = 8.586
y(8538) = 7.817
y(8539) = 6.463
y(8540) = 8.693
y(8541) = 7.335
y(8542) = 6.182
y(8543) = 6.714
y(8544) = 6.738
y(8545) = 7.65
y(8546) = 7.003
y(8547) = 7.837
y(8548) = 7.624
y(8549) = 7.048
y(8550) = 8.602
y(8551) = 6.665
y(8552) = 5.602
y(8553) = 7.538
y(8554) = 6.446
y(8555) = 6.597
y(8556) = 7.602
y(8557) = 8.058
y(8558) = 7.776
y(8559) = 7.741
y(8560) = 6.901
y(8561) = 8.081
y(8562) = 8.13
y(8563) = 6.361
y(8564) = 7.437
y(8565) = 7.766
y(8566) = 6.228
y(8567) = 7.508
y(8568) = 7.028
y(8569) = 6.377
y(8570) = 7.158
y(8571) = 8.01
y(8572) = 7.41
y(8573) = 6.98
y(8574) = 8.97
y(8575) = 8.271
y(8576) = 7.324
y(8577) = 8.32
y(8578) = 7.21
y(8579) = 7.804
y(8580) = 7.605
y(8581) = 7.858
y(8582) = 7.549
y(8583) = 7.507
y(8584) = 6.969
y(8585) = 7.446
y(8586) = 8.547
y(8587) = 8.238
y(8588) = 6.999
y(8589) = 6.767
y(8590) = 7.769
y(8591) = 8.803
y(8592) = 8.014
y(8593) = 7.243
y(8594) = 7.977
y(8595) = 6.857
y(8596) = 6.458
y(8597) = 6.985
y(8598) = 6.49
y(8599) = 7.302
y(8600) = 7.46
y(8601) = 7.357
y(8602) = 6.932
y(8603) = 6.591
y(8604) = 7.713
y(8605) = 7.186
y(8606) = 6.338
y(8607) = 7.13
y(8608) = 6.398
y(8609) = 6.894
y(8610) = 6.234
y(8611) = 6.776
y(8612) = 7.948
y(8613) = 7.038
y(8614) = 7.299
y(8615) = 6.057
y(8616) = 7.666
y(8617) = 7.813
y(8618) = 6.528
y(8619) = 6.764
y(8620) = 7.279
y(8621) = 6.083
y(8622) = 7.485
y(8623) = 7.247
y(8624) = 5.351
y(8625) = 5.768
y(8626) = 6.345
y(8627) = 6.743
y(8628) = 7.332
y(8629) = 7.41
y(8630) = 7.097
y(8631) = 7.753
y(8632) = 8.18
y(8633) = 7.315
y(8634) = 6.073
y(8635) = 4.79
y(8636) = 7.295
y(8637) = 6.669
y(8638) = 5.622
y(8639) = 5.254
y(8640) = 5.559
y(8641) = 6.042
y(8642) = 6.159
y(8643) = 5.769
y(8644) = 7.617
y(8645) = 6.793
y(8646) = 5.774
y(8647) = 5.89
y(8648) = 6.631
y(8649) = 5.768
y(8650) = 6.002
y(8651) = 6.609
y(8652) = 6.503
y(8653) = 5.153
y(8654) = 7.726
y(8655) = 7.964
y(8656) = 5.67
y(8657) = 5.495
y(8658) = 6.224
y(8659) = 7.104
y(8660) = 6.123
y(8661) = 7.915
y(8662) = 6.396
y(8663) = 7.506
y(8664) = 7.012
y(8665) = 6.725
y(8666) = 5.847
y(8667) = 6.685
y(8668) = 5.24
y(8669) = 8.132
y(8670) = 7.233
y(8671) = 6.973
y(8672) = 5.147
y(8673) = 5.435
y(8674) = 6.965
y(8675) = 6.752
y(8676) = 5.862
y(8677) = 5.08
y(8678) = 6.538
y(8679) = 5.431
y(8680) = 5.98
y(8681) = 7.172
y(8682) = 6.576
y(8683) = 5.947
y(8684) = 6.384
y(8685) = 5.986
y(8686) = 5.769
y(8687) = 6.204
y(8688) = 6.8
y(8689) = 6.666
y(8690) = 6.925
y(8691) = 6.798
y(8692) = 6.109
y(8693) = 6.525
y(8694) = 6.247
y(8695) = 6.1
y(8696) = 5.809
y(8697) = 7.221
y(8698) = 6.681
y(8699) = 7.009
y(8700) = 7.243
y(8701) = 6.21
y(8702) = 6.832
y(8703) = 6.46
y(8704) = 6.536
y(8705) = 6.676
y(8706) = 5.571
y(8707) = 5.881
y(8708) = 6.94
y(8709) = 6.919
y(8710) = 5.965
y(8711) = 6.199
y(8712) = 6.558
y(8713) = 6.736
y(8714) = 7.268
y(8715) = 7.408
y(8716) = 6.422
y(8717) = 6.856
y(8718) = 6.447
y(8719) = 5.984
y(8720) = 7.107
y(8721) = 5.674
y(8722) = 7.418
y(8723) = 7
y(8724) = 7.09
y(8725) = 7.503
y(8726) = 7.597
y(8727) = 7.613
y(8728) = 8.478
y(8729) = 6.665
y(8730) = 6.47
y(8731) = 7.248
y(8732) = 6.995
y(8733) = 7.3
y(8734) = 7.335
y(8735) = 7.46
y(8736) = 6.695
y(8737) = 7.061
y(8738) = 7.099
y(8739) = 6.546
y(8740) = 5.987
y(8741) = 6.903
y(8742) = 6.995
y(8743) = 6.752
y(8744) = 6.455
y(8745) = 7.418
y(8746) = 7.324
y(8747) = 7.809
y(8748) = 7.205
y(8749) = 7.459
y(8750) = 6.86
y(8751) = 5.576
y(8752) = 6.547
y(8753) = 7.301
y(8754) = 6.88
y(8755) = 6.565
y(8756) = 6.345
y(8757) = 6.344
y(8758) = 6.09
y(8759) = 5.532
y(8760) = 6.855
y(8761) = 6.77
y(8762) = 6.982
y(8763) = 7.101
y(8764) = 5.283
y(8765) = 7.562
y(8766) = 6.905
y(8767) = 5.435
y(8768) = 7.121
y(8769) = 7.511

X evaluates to 0.05 mag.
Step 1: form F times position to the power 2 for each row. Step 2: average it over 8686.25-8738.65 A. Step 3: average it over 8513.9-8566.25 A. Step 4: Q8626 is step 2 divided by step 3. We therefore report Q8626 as 0.97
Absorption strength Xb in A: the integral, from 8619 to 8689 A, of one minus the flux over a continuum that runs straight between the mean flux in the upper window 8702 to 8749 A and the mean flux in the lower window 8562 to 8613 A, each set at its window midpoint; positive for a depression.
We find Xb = 6.5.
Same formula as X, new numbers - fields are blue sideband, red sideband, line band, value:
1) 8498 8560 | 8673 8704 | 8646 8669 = 0.01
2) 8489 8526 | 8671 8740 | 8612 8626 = 0.01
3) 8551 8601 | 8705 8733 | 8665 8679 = 0.12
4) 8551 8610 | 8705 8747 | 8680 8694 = 0.09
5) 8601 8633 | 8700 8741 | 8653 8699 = 0.07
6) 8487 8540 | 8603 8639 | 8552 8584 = -0.06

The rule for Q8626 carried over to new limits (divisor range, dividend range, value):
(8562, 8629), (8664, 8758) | 0.95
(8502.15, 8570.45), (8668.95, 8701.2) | 0.91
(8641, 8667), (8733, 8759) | 1.07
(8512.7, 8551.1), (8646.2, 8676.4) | 0.91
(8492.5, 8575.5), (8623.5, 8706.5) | 0.91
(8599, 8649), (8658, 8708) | 0.97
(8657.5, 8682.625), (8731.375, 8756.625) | 1.09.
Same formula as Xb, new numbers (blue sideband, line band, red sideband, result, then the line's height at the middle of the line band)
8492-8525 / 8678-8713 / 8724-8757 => 3.14 A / 7.06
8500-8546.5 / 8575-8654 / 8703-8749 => 2.00 A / 7.11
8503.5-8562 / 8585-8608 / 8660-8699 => -1.17 A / 6.95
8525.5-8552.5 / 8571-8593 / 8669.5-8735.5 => -1.93 A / 7.1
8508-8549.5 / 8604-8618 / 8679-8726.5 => -0.01 A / 6.99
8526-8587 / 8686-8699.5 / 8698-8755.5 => 0.86 A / 6.96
